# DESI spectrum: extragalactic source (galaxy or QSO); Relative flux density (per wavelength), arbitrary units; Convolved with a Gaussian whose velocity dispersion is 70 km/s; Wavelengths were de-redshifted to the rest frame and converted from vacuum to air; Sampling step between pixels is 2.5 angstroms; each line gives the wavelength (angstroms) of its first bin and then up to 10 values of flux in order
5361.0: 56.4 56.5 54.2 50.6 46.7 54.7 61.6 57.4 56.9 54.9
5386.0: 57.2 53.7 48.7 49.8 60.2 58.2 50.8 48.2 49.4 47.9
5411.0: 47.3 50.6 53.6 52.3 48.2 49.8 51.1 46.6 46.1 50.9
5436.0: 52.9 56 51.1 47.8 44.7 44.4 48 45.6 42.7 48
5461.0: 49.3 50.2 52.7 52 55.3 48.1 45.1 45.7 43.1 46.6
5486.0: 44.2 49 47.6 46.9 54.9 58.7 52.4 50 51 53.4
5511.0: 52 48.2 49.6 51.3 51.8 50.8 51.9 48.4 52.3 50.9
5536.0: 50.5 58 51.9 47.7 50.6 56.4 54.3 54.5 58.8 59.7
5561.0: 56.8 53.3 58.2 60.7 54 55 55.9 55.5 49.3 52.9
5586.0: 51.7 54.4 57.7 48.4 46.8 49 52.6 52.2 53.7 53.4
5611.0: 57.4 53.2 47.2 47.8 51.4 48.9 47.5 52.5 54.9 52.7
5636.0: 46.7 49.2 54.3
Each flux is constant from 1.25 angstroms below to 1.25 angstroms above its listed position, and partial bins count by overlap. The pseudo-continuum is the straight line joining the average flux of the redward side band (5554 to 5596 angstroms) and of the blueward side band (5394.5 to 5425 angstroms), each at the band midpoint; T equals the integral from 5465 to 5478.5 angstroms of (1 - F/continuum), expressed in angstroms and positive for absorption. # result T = 0.6 angstroms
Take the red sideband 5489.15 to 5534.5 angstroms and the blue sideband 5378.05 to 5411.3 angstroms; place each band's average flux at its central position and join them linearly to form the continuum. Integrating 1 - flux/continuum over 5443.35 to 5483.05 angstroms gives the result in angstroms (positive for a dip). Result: 3.3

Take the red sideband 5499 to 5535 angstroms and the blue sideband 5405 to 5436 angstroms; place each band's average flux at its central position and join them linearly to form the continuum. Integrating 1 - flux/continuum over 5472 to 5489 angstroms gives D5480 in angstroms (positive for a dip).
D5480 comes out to 1.5 angstroms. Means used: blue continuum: 49.6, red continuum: 51.2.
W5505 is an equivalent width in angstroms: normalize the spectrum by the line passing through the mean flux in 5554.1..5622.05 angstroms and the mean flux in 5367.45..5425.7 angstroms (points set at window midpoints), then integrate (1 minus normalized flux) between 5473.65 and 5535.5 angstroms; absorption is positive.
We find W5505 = 3.89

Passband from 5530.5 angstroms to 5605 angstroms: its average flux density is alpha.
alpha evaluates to 53.7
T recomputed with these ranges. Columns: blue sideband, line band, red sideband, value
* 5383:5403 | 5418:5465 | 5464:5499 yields 2.4 angstroms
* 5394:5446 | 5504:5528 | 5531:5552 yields 0.5 angstroms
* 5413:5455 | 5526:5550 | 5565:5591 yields 0.7 angstroms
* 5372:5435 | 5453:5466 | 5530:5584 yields 1.3 angstroms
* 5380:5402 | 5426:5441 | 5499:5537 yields 0.8 angstroms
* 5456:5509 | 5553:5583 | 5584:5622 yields -2.8 angstroms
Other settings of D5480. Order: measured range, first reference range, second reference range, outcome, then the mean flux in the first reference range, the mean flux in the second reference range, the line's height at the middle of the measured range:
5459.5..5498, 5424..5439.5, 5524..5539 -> 1.60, 50.5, 51.6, 51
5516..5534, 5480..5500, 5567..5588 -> 0.07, 49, 54.4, 51.2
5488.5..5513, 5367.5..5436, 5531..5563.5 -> 0.82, 52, 54.1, 53.4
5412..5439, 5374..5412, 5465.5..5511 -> 0.89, 53.5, 49.8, 52.3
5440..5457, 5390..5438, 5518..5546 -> 1.54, 50.8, 51.4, 50.9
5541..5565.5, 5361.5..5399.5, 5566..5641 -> -0.83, 54.8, 52.3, 52.9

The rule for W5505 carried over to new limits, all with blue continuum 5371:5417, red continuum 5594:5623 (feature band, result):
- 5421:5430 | 0.7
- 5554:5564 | -1.1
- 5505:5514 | 0.1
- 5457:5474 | 0.6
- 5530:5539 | -0.1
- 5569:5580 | -0.8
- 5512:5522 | 0.4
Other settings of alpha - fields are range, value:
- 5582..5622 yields 51.8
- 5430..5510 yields 49.2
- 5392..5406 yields 53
